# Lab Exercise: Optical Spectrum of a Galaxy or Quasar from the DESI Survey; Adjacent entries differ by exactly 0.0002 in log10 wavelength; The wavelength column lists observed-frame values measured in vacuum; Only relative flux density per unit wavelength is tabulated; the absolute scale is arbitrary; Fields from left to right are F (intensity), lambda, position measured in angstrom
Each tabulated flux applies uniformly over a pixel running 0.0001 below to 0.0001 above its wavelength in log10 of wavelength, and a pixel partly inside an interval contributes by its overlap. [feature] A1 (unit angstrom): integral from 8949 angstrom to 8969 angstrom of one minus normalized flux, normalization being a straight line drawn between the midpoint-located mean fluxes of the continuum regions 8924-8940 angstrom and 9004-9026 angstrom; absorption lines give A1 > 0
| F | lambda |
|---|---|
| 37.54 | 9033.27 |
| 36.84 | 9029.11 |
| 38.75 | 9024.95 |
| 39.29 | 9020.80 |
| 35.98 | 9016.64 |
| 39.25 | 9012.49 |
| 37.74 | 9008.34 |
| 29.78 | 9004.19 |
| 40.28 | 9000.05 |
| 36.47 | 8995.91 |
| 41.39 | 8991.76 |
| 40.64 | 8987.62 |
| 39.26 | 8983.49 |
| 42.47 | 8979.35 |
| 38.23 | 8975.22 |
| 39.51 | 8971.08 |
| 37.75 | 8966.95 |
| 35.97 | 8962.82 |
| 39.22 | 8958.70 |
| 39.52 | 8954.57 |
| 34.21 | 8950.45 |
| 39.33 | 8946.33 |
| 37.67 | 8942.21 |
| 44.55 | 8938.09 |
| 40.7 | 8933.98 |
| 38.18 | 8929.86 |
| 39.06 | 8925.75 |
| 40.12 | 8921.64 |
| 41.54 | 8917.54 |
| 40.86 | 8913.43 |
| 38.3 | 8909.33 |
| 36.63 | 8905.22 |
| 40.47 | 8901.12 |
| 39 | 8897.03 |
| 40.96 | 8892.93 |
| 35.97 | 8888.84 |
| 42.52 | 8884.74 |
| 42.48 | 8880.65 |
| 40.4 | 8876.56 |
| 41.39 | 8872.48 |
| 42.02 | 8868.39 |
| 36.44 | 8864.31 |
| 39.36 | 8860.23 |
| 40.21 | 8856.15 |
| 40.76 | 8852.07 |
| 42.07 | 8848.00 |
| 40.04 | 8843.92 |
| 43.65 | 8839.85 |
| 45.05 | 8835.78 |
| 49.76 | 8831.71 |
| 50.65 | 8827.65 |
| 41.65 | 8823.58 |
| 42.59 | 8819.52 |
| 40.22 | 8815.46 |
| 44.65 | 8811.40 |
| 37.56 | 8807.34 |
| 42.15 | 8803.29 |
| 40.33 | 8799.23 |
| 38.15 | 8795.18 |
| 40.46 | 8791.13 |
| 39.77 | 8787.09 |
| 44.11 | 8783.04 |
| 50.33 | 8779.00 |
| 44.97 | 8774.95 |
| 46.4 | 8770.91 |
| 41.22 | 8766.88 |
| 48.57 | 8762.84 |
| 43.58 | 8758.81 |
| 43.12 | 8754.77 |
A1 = 1.1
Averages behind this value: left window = 40.6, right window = 37.3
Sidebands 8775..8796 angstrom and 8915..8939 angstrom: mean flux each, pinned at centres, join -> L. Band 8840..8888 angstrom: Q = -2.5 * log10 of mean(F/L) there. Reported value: 0.02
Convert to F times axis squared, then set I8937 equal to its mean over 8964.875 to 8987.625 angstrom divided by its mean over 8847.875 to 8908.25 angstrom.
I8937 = 1.01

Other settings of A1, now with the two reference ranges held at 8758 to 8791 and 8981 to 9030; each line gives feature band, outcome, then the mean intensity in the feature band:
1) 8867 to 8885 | 0.03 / 41.7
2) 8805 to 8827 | 0.78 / 41.9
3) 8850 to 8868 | 1.19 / 39.5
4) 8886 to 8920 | 1.39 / 39.3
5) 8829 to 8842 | -1.03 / 46.4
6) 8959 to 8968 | 0.46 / 37.2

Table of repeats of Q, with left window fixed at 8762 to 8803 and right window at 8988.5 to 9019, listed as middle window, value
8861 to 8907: 0.02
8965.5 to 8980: -0.03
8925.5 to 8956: 0.00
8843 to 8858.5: 0.02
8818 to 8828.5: -0.06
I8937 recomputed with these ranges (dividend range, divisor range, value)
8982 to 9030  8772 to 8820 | 0.94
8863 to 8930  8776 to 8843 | 0.94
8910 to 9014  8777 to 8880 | 0.95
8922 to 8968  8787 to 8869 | 0.95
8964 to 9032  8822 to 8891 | 0.94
